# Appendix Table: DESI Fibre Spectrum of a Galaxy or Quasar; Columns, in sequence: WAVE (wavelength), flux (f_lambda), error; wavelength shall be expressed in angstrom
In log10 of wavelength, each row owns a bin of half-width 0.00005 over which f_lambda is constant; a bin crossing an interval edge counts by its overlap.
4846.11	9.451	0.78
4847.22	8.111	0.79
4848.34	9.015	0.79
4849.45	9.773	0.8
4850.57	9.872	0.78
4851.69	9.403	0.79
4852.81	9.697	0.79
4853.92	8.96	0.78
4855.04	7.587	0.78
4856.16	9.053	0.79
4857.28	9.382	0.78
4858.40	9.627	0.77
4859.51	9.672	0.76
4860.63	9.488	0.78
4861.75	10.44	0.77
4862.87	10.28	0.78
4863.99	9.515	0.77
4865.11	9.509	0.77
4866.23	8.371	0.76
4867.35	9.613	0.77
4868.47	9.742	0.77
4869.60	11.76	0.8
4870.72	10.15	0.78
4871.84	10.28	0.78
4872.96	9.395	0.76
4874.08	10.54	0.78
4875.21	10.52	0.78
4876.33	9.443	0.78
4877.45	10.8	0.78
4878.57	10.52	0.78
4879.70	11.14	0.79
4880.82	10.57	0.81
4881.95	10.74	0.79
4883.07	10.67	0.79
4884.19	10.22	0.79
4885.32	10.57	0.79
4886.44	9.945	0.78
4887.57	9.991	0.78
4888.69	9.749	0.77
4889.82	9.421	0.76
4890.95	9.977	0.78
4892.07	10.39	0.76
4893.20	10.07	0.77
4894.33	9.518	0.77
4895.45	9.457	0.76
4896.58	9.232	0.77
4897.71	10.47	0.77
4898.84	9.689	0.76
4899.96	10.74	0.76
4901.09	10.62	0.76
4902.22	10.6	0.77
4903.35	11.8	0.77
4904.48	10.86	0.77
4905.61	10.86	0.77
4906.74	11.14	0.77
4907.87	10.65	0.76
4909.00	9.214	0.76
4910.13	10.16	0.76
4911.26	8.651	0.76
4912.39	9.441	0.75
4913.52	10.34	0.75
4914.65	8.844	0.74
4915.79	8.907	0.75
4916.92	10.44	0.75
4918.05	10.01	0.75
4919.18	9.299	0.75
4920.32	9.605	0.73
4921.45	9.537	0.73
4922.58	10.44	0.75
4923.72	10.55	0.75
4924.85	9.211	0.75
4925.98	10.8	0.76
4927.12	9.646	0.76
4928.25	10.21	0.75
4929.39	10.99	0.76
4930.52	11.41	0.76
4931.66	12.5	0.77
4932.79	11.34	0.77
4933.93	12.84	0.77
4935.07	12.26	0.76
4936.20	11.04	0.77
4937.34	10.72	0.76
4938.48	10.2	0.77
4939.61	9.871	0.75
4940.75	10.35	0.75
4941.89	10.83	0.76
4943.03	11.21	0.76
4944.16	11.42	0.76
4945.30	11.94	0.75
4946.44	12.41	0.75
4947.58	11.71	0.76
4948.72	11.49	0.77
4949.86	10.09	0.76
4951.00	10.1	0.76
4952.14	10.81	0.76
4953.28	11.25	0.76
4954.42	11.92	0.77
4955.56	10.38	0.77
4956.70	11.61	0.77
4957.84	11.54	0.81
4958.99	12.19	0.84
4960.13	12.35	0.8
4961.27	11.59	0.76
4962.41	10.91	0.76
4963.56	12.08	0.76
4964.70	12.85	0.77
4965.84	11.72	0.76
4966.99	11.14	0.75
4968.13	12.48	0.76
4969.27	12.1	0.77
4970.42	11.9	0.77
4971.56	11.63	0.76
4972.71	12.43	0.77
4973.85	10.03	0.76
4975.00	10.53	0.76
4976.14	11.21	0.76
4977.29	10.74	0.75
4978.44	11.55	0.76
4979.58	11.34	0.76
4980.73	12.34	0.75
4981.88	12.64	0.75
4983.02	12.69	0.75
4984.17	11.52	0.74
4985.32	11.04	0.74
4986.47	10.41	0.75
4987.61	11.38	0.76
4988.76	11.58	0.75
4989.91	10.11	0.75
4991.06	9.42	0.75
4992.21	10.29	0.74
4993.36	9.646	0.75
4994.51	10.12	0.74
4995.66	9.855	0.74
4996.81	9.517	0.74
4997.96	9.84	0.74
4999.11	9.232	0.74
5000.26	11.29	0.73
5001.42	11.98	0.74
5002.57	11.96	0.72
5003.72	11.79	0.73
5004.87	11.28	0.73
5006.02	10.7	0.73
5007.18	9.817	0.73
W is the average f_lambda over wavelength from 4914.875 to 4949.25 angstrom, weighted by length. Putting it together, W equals 10.8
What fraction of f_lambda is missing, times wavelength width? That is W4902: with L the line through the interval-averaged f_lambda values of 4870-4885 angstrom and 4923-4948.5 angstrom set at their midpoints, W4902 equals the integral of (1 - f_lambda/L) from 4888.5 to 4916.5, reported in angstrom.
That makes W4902 1.7 angstrom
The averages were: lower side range 10.4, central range 10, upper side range 11.1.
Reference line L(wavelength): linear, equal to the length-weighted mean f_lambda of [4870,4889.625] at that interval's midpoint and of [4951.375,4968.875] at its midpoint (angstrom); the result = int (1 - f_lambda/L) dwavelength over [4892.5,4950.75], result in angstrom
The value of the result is 2.7 angstrom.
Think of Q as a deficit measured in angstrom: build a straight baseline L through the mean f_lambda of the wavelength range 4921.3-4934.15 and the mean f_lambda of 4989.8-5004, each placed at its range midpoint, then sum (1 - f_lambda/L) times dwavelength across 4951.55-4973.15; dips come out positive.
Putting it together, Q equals -2.36 angstrom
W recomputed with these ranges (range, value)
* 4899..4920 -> 10.1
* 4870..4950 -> 10.4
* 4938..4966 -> 11.3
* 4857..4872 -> 9.84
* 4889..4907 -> 10.3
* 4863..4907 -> 10.2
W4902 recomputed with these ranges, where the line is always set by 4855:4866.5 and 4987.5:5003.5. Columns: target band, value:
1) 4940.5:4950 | -1.2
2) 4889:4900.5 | -0.2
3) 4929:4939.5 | -1.5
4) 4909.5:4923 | 0.3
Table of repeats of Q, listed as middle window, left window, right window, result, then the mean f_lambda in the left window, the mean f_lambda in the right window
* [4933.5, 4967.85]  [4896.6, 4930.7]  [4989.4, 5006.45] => -3.6 angstrom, 10.1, 10.5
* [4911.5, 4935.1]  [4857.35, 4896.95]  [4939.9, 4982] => 1.0 angstrom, 10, 11.5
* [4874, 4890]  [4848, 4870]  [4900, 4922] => -0.9 angstrom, 9.53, 10.1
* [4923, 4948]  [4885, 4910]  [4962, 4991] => -0.5 angstrom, 10.2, 11.5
